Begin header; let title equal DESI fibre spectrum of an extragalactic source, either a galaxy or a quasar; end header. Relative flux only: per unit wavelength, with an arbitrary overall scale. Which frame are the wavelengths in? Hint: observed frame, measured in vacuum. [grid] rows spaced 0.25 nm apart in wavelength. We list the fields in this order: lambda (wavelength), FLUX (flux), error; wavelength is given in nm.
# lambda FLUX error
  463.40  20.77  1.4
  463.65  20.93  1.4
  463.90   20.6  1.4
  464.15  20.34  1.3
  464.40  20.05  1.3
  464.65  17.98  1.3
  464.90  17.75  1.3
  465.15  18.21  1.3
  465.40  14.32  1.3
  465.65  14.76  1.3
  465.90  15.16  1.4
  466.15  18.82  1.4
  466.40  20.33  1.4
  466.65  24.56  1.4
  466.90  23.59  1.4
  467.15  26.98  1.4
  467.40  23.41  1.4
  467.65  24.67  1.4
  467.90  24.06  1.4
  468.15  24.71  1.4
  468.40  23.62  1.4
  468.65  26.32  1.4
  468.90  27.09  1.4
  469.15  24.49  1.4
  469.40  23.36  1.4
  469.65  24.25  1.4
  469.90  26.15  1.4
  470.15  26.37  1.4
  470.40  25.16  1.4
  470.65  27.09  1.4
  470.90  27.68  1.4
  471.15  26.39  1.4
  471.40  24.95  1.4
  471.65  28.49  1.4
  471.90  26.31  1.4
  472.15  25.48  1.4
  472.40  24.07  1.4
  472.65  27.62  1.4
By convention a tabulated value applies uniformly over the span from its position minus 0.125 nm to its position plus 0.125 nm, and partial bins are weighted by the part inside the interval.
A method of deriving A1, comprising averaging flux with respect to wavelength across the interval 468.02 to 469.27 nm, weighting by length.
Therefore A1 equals 25.2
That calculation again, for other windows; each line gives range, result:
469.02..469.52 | 24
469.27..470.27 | 25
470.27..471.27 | 26.6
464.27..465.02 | 18.6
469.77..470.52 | 25.9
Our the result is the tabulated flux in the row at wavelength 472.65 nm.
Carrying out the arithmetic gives 27.62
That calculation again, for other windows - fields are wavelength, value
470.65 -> 27.09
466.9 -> 23.59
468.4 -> 23.62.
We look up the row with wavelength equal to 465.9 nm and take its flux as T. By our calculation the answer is 15.16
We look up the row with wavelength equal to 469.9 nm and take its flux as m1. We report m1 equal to 26.15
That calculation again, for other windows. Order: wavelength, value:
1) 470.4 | 25.16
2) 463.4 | 20.77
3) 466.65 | 24.56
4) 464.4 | 20.05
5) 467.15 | 26.98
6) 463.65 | 20.93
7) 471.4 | 24.95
